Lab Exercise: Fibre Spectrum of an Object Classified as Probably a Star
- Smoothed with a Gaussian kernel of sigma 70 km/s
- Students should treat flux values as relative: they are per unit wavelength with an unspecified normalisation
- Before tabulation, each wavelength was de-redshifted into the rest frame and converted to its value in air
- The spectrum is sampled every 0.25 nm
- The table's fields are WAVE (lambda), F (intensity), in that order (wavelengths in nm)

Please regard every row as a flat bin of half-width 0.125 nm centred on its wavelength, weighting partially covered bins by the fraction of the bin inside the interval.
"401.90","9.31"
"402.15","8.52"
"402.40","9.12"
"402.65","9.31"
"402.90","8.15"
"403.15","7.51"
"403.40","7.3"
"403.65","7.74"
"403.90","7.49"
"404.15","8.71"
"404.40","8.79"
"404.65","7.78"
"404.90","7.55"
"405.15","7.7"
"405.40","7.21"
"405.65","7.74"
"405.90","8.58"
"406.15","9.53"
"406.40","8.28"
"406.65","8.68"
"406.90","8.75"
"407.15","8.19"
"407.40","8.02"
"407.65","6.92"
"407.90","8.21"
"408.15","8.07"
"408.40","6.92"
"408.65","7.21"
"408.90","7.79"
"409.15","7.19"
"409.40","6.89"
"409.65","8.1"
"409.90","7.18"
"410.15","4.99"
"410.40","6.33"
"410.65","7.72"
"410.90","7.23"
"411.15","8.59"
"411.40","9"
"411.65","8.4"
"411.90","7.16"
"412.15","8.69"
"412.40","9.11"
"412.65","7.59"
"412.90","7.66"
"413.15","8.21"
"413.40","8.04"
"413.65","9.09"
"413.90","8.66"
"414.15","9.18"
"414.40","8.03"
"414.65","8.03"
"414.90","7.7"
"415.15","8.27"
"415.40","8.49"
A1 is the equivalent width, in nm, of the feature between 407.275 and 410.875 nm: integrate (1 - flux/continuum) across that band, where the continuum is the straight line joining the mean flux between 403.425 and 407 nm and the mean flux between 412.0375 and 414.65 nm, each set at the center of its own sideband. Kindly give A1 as 0.44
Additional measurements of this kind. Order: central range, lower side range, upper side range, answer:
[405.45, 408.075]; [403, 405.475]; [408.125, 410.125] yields -0.26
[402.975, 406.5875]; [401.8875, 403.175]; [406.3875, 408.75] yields 0.14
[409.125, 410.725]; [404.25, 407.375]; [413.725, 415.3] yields 0.27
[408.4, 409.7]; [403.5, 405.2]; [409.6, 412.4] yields 0.06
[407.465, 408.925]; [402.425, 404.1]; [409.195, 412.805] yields 0.05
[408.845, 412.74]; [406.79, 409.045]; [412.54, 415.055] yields 0.18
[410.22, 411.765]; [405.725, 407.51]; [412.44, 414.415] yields 0.12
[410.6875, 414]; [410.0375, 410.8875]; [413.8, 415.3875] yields -0.43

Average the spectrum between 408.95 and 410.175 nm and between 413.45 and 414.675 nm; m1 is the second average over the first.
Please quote 1.22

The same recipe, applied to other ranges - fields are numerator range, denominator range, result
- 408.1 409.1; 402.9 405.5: 0.95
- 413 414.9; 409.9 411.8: 1.13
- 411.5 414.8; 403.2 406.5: 1.03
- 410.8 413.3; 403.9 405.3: 1.02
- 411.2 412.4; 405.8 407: 0.96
